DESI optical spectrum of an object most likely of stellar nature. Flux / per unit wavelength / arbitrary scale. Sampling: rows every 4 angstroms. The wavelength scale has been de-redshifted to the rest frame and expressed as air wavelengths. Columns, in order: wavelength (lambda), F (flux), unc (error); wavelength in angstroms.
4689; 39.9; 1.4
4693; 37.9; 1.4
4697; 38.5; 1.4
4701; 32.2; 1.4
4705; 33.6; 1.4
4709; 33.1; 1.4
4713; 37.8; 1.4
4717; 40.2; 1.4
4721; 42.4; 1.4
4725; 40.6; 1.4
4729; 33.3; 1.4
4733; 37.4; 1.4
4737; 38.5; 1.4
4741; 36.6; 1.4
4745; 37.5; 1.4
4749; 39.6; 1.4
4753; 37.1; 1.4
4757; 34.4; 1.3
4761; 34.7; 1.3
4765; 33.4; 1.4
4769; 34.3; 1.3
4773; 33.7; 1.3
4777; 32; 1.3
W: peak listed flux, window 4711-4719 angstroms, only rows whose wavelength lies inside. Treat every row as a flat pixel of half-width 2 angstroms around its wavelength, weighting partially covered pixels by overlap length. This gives 40.2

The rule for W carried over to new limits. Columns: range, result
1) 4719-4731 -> 42.4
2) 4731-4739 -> 38.5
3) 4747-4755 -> 39.6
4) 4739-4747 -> 37.5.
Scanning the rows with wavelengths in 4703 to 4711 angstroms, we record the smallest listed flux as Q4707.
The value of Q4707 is 33.1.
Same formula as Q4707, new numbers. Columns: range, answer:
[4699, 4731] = 32.2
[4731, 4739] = 37.4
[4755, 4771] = 33.4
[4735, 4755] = 36.6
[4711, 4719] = 37.8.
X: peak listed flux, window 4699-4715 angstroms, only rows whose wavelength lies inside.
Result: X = 37.8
